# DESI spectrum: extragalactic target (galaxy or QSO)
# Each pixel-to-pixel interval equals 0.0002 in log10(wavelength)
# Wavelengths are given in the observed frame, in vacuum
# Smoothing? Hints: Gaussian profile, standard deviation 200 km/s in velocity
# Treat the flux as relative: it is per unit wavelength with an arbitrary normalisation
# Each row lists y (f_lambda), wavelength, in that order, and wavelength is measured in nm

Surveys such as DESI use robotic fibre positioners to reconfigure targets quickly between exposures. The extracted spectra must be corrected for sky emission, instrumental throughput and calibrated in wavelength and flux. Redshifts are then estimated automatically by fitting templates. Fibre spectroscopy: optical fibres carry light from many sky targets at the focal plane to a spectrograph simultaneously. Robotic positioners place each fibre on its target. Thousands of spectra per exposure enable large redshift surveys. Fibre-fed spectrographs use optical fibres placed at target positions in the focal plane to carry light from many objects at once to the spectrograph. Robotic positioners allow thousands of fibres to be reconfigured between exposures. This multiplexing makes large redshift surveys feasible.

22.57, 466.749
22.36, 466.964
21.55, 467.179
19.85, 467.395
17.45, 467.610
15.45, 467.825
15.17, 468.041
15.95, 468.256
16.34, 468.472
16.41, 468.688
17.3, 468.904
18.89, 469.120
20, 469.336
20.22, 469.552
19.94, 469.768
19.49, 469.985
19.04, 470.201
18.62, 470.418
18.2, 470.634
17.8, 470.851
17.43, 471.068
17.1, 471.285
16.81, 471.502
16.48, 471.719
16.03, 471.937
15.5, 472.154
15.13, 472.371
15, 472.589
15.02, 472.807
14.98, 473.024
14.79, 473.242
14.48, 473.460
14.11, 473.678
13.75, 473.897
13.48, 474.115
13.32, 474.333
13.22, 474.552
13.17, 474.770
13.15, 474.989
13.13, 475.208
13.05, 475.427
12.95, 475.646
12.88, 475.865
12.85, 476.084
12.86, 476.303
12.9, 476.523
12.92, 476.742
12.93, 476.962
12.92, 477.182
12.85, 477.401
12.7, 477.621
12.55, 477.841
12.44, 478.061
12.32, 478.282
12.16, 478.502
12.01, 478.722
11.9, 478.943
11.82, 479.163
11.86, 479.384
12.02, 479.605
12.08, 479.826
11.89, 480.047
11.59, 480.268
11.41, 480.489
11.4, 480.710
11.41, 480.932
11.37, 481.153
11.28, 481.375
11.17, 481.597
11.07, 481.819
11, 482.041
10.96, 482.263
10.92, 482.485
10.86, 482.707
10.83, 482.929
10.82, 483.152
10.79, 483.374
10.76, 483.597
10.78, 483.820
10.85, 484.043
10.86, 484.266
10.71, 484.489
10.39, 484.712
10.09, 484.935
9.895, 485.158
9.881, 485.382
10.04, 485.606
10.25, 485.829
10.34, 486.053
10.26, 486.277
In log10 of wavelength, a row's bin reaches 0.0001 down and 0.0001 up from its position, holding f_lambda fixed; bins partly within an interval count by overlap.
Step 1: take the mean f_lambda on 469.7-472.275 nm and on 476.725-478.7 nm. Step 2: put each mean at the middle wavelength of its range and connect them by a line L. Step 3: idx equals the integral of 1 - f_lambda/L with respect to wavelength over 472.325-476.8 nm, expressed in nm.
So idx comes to 0.39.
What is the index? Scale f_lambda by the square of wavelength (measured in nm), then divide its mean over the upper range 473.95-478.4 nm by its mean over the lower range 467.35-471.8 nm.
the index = 0.75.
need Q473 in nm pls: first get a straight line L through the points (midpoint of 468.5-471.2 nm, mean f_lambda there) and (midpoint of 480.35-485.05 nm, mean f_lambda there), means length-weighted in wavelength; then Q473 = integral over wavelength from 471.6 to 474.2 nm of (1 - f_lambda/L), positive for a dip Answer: 0.28 nm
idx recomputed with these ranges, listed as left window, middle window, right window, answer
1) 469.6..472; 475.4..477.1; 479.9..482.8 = 0.19 nm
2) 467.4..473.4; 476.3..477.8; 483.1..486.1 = 0.12 nm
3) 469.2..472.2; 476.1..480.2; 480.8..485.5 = 0.39 nm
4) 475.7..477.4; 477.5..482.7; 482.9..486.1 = 0.06 nm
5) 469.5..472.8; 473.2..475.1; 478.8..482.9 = 0.23 nm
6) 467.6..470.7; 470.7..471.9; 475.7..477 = -0.05 nm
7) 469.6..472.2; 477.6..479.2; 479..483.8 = 0.11 nm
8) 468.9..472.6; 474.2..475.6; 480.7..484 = 0.20 nm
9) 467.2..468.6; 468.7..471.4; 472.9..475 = -0.46 nm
